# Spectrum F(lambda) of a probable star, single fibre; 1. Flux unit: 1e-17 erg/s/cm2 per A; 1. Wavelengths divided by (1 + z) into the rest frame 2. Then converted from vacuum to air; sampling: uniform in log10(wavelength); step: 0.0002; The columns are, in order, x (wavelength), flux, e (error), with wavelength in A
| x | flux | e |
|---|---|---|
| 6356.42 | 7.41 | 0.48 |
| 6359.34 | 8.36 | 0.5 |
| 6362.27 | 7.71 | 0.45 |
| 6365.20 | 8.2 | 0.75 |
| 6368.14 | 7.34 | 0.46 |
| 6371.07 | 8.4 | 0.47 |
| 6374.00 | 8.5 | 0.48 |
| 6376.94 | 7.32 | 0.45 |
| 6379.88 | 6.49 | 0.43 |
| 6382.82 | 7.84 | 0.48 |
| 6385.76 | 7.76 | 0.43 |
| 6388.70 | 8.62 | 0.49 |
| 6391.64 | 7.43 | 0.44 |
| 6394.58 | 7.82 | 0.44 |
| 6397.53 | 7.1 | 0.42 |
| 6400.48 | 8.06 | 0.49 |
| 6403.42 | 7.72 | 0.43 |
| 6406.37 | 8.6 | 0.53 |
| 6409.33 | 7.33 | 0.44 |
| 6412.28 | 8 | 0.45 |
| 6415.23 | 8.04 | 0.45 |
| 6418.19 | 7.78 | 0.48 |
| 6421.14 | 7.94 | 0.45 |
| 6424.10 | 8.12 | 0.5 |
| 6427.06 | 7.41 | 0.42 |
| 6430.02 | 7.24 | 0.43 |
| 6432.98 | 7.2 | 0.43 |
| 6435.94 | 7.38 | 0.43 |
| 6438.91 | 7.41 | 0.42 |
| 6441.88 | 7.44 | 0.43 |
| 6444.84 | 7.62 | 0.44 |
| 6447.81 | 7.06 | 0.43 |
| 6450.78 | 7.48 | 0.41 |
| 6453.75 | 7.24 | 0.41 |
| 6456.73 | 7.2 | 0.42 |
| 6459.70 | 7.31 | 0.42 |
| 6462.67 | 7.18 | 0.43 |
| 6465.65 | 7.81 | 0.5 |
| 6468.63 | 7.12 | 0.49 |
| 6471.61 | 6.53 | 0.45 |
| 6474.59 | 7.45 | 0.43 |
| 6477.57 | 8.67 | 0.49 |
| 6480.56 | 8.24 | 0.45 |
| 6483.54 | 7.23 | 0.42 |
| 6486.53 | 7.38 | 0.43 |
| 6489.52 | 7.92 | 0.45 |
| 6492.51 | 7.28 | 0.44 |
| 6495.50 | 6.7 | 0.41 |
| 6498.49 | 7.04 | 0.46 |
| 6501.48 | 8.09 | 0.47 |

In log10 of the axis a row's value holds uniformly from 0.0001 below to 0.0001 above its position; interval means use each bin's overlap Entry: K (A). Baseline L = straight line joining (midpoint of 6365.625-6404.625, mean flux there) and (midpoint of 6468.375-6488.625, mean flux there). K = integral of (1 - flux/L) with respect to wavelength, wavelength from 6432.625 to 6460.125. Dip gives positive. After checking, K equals 1.0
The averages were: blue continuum 7.74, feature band 7.34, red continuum 7.55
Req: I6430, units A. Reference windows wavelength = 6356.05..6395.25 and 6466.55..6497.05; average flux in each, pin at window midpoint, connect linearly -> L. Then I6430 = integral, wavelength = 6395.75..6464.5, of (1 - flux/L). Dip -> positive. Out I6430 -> 0.6 A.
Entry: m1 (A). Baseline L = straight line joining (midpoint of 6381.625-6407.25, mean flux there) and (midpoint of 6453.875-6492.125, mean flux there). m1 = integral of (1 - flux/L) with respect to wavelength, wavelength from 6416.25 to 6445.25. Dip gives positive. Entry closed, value 0.51 A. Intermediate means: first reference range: 7.87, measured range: 7.56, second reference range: 7.49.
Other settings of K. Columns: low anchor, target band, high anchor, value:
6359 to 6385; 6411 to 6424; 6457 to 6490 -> -0.5 A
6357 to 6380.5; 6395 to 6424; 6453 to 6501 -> -0.7 A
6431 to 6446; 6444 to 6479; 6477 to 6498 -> 0.4 A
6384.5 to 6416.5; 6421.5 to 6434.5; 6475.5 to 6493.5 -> 0.5 A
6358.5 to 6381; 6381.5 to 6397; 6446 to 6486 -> -0.3 A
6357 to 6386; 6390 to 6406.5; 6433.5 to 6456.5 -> -0.2 A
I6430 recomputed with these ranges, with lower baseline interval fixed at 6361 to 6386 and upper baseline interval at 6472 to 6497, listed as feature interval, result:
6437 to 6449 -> 0.36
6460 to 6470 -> 0.29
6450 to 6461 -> 0.44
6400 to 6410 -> -0.37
